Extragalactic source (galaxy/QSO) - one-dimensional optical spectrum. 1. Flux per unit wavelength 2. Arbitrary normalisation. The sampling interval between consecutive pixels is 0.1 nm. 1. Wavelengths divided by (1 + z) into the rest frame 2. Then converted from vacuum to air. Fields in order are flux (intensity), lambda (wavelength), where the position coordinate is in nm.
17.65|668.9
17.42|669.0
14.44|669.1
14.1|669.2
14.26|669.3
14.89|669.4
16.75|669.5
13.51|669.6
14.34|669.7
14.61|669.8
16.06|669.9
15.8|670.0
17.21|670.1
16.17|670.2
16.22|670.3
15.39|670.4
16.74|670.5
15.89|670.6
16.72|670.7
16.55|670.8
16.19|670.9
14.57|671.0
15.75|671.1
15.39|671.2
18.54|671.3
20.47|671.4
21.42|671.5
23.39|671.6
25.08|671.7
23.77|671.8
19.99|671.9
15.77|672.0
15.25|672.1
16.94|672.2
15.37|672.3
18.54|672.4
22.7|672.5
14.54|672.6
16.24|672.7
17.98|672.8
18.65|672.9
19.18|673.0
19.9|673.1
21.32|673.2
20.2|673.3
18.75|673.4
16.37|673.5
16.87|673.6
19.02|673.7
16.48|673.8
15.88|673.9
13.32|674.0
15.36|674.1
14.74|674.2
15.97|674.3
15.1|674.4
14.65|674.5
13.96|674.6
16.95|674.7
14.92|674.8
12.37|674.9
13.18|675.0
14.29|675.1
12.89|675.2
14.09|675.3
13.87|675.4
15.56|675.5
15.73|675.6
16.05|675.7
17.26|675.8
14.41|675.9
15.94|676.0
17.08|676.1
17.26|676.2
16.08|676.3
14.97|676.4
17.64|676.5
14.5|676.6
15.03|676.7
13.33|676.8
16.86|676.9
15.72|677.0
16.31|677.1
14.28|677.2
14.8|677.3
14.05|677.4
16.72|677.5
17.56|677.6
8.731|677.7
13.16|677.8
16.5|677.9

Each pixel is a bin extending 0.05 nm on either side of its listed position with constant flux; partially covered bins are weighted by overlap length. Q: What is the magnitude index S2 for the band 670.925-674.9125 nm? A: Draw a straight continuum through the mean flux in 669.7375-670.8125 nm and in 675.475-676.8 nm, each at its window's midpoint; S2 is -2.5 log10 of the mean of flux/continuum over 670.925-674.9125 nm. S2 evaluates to -0.10 mag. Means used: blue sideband 16.1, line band 17.6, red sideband 15.9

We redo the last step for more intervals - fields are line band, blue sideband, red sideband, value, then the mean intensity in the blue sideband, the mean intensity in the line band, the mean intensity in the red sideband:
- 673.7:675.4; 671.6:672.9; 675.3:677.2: 0.15 mag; 18.7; 14.7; 15.7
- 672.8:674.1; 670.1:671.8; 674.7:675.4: -0.16 mag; 17.9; 17.9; 13.9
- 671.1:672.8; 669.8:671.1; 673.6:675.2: -0.20 mag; 16.1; 18.8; 15.1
